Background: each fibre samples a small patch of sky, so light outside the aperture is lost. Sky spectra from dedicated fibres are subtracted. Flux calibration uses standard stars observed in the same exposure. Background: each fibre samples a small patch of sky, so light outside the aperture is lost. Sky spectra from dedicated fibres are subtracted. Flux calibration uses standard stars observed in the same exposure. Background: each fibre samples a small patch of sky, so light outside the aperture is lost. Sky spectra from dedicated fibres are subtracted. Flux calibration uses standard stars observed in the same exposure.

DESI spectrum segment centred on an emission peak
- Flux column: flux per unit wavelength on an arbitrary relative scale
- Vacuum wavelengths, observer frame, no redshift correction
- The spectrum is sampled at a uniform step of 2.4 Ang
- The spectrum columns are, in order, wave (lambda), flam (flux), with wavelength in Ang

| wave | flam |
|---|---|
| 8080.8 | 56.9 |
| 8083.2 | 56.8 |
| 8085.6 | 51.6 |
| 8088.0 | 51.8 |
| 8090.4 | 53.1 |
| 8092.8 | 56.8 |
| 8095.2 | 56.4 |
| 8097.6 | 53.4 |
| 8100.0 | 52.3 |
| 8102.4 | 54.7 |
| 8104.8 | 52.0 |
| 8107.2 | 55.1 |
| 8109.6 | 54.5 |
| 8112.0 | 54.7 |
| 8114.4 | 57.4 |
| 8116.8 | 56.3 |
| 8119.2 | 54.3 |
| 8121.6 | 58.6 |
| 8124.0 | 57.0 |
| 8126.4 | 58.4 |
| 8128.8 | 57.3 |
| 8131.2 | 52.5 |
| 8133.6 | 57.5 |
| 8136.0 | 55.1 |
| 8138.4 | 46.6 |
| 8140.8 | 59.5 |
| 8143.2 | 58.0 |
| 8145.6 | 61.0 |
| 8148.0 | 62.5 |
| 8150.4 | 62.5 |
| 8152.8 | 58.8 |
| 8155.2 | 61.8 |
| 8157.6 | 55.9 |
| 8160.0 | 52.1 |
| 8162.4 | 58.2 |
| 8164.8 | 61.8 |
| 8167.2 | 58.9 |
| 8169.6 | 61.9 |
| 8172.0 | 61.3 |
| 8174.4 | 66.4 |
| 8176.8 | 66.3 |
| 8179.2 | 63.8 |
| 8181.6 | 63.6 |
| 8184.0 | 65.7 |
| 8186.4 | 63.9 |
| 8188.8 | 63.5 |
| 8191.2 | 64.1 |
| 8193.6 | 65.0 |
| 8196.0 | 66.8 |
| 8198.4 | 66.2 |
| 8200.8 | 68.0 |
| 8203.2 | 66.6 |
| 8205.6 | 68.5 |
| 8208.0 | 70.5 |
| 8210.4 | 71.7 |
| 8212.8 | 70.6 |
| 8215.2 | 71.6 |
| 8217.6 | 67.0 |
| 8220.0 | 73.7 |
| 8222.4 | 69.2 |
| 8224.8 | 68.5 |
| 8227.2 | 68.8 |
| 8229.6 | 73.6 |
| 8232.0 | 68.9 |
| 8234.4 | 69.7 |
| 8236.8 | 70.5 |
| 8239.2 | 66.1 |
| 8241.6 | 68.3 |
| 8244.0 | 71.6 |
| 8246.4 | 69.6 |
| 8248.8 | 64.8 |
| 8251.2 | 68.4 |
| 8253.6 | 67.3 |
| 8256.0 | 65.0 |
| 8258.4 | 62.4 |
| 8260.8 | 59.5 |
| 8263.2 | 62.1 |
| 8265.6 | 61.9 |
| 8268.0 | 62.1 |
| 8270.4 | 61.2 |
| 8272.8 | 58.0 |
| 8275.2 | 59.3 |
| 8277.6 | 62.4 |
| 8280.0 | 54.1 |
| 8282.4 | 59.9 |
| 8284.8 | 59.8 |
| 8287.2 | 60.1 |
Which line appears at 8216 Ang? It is Mg II 2798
